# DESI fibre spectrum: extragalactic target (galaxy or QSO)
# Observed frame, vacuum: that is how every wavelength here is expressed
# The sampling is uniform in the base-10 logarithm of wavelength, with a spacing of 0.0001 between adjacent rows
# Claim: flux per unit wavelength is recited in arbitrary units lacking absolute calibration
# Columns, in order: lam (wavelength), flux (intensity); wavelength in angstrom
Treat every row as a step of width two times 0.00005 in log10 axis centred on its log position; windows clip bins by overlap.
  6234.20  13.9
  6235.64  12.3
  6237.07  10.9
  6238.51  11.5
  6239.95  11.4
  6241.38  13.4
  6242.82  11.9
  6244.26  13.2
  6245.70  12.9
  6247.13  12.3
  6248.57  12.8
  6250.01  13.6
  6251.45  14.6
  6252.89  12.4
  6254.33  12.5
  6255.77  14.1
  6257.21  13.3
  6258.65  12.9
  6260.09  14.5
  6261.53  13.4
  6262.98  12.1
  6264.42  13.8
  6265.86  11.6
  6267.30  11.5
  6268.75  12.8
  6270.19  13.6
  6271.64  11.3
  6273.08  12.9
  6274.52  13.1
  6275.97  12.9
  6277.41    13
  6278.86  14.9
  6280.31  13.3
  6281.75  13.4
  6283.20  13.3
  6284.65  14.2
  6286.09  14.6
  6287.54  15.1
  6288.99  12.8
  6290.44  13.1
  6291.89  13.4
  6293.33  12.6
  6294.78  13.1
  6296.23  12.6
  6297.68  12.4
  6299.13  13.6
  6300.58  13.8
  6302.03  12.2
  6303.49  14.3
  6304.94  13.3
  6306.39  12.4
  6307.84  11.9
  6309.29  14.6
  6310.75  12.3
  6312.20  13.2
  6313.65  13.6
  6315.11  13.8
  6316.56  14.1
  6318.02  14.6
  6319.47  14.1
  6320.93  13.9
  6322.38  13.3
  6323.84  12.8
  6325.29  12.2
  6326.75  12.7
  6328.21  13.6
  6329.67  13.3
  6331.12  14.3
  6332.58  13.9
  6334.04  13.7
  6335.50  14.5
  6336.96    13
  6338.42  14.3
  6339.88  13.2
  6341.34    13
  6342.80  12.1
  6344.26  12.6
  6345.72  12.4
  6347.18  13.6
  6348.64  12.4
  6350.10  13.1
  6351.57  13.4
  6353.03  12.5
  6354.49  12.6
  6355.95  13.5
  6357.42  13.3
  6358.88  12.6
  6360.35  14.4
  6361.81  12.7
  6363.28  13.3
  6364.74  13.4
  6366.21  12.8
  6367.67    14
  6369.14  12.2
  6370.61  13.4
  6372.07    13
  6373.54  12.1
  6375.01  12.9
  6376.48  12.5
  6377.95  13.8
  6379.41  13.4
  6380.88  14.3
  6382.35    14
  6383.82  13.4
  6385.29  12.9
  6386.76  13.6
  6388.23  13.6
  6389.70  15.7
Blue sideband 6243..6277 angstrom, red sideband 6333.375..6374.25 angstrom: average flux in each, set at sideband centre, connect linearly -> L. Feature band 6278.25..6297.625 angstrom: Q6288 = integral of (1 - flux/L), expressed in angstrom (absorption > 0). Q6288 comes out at -0.8 angstrom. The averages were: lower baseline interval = 12.9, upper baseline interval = 13.1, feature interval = 13.5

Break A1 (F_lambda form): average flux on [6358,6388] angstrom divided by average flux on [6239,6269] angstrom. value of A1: 1.03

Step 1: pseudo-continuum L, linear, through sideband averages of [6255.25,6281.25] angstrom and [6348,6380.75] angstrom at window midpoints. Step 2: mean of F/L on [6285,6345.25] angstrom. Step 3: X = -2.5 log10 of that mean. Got -0.02 mag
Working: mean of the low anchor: 13.1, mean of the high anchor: 13.1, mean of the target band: 13.4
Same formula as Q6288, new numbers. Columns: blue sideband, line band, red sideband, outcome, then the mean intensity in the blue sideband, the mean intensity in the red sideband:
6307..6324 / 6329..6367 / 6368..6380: -0.1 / 13.5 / 12.9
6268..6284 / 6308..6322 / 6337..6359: -0.7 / 13.1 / 13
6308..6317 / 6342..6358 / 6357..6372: 0.5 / 13.5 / 13.2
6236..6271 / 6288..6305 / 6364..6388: -0.2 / 12.8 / 13.2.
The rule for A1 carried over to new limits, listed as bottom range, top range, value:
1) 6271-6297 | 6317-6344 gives 1.01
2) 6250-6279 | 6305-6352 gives 1.02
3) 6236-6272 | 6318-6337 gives 1.06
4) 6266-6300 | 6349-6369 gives 1.00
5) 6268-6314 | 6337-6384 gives 0.99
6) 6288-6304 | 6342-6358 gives 0.98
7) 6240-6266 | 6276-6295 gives 1.04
